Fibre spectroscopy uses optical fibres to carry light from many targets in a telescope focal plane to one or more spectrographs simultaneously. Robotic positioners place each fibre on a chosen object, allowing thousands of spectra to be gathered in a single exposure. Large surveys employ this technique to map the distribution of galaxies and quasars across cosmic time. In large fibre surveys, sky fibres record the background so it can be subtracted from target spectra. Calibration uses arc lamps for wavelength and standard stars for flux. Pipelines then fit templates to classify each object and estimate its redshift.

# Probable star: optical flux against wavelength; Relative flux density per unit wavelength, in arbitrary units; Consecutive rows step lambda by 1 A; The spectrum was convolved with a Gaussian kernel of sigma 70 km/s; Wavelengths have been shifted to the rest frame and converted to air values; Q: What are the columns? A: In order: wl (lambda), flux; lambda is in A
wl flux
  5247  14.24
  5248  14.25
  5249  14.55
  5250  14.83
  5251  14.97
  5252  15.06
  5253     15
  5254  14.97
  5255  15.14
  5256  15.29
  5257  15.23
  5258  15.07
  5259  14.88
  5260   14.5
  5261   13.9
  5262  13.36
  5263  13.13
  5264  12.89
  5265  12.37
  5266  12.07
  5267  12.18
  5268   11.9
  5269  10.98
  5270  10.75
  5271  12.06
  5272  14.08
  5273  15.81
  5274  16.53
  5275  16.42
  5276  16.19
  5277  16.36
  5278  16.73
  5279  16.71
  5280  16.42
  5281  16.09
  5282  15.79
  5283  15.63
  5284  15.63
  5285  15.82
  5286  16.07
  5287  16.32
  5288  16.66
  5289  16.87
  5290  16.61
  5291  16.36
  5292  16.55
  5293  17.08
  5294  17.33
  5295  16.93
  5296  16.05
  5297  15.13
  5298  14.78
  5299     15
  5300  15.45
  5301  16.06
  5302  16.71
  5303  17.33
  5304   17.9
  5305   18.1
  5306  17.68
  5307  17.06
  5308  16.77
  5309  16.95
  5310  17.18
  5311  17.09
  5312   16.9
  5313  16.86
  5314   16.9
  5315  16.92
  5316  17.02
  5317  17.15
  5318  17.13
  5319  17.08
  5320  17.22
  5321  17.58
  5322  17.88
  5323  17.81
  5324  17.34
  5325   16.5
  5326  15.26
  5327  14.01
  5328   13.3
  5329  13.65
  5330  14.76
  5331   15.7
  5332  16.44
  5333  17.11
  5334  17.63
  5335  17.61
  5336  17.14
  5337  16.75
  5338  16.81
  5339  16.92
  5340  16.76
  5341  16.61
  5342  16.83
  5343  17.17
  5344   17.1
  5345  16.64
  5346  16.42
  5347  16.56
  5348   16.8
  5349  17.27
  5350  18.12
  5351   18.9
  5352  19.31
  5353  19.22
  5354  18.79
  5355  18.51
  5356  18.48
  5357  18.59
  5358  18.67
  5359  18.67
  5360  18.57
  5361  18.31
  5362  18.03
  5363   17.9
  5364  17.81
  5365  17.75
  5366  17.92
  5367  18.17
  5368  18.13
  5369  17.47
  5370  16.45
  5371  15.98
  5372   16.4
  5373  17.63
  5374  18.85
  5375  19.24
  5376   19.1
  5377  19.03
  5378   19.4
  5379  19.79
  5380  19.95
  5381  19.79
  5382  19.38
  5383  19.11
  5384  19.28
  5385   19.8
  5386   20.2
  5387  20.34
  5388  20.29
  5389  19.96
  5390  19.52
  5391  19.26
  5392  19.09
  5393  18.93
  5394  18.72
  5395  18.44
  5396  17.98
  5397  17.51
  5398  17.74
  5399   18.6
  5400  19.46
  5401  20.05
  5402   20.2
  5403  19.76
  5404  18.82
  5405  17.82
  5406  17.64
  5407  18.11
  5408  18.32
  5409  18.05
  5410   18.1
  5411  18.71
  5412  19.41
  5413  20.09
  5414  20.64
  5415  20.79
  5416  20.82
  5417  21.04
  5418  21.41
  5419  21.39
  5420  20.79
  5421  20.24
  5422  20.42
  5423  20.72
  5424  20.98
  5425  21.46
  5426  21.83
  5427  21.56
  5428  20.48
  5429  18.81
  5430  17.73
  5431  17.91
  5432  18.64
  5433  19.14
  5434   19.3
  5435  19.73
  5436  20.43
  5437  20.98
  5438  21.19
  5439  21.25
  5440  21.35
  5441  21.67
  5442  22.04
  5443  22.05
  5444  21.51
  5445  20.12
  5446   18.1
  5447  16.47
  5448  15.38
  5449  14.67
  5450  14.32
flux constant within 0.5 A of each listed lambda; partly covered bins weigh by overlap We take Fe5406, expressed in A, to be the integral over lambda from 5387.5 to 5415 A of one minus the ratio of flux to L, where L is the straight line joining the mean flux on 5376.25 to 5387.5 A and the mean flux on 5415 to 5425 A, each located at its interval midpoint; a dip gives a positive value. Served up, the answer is 1.8 A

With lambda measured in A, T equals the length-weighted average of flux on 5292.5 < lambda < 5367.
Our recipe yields 17.1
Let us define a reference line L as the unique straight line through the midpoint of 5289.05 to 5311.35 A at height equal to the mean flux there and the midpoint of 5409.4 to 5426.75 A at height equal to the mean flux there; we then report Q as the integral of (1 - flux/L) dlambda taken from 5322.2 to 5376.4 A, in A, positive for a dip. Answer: 2.9 A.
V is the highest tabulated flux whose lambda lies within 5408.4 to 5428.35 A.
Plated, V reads 21.83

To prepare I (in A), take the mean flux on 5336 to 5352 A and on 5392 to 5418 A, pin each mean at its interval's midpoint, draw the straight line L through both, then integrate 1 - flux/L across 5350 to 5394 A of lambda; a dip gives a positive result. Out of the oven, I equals -1.8 A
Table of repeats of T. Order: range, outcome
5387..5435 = 19.5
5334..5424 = 18.7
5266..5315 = 15.9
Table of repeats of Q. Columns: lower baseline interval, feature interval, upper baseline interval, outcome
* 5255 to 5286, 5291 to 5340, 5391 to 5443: -1.5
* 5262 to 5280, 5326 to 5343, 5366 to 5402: 0.6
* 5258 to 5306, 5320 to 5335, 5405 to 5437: 0.6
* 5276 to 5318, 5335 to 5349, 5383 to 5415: 0.7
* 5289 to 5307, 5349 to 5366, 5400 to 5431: -0.2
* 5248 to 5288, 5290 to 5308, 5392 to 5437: -1.0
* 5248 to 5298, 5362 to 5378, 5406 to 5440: 0.3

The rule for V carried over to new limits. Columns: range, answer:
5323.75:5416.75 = 20.82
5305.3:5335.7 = 17.88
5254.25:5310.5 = 18.1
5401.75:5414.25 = 20.64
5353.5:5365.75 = 18.79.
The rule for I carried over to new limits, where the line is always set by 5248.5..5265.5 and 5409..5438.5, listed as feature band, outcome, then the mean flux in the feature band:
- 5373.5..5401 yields -0.5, 19.2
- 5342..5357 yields -0.2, 17.8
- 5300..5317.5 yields -0.9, 17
